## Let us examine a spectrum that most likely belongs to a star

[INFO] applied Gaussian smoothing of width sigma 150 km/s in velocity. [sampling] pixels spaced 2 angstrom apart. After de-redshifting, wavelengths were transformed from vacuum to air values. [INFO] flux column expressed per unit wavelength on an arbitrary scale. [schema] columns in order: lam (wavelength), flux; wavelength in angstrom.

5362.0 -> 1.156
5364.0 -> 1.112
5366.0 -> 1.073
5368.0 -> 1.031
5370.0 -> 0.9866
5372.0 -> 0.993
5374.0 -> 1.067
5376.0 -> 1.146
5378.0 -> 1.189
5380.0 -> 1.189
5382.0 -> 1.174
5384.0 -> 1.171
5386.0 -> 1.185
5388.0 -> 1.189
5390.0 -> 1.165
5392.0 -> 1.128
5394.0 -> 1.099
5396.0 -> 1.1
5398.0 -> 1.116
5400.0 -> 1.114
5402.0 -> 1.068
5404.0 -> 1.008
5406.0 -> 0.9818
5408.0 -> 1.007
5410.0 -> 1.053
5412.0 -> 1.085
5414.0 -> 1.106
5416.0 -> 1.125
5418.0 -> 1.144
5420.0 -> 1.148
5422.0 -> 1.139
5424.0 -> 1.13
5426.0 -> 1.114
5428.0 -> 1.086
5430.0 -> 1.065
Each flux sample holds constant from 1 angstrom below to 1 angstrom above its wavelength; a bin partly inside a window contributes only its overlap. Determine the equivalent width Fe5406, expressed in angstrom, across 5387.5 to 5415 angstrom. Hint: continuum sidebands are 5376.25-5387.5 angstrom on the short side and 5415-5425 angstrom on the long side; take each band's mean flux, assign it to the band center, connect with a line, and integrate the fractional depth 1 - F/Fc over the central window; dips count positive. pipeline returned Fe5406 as 1.7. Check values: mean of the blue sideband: 1.18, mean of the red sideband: 1.14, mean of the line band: 1.09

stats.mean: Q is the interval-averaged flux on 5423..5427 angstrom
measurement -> 1.12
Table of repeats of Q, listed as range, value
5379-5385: 1.18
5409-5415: 1.08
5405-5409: 0.994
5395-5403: 1.1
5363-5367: 1.09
